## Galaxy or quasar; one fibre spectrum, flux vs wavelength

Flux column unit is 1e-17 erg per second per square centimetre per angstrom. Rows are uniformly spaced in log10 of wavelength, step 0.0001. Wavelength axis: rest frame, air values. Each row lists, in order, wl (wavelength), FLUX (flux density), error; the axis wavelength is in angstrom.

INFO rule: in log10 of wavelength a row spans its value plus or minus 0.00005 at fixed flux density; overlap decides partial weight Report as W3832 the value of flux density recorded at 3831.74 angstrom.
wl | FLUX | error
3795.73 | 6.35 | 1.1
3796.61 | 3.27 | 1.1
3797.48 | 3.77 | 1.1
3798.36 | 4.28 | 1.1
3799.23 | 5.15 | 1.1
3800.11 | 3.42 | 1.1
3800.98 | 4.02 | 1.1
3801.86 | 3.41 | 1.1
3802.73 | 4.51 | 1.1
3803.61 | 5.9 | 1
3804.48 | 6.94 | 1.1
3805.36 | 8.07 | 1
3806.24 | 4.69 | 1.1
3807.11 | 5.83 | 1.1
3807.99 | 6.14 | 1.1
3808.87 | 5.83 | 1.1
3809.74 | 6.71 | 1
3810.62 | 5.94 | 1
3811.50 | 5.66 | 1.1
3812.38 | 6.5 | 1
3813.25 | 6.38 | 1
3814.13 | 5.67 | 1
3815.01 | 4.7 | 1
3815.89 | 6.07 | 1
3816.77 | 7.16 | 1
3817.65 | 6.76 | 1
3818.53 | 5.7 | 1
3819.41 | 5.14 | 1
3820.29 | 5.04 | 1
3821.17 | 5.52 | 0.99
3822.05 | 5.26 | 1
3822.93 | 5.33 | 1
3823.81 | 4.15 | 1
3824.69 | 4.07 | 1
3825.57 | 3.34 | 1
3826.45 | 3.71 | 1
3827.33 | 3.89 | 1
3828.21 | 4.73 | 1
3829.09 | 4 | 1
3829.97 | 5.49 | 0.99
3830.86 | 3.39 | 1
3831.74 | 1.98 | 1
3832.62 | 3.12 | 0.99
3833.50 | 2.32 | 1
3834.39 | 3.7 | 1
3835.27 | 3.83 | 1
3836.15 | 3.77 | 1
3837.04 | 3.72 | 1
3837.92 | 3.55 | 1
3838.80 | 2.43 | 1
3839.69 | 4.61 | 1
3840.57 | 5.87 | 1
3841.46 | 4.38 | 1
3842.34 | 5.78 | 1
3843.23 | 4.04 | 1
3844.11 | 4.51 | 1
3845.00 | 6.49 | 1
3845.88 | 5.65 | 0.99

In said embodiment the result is 1.98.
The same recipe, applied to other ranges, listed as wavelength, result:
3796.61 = 3.27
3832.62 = 3.12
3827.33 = 3.89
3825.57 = 3.34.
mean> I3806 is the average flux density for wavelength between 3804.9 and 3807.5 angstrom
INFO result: 6.21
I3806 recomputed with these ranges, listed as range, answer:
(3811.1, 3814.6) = 6.05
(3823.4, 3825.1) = 4.11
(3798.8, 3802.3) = 4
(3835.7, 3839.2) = 3.38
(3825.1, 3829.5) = 3.94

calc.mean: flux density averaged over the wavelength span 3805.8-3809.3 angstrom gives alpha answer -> 5.62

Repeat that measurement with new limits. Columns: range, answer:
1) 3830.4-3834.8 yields 2.9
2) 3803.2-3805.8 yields 6.98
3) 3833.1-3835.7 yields 3.29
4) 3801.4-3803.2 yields 3.98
